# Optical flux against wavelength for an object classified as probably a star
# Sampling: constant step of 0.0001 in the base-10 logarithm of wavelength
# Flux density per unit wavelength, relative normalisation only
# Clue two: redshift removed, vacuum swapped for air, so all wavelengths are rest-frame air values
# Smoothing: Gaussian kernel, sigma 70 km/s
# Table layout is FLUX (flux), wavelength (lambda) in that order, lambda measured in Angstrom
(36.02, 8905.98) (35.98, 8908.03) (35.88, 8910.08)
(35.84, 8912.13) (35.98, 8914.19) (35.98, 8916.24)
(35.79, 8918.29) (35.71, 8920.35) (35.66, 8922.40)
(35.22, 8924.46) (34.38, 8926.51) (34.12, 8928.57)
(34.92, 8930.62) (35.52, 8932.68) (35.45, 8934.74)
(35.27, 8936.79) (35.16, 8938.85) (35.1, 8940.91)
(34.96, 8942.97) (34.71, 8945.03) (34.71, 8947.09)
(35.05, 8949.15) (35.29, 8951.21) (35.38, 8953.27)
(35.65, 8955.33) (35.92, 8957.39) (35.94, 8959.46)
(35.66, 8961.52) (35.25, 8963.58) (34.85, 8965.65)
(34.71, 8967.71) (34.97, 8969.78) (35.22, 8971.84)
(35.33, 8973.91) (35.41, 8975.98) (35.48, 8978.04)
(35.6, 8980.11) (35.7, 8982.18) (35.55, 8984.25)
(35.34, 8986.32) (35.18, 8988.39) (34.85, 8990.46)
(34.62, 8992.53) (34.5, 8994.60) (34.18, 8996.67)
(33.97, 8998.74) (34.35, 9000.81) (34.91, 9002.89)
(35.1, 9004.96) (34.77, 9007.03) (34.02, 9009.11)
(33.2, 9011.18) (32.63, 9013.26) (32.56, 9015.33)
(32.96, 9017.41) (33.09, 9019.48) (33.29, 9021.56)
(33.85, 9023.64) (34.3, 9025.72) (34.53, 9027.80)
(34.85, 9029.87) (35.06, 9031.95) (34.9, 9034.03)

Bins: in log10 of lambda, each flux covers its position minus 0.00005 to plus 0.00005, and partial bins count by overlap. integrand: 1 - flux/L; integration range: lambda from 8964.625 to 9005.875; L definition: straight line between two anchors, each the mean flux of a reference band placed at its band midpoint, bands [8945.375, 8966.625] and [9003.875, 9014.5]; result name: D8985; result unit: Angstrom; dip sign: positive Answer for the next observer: -0.50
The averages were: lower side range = 35.4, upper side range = 33.9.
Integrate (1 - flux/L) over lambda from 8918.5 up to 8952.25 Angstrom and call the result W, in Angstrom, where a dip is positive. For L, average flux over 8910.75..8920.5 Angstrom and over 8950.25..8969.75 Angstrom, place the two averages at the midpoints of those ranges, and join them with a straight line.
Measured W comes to 0.52 Angstrom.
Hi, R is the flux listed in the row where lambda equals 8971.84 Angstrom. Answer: 35.22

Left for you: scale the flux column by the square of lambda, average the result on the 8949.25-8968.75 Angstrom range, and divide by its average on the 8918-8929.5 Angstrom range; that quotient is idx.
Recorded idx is 1.0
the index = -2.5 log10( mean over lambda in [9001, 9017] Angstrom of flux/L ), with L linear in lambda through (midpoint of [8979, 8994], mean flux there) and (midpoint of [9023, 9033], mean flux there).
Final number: 0.03 mag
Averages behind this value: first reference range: 35.2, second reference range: 34.6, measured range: 33.9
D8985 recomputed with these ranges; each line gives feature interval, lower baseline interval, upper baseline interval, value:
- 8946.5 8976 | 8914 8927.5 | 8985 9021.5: -0.4 Angstrom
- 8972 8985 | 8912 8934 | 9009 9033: -0.4 Angstrom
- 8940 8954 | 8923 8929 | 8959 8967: 0.0 Angstrom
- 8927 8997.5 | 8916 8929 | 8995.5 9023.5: -1.2 Angstrom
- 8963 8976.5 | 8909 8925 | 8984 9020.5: -0.1 Angstrom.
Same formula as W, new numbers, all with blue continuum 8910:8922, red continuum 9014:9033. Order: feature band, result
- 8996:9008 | -0.11 Angstrom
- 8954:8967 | -0.19 Angstrom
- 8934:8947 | 0.12 Angstrom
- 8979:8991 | -0.29 Angstrom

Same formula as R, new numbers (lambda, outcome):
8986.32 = 35.34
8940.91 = 35.1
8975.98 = 35.41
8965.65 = 34.85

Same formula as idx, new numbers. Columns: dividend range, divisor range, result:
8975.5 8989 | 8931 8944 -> 1.02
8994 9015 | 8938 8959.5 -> 0.98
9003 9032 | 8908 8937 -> 0.98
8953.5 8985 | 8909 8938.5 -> 1.01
